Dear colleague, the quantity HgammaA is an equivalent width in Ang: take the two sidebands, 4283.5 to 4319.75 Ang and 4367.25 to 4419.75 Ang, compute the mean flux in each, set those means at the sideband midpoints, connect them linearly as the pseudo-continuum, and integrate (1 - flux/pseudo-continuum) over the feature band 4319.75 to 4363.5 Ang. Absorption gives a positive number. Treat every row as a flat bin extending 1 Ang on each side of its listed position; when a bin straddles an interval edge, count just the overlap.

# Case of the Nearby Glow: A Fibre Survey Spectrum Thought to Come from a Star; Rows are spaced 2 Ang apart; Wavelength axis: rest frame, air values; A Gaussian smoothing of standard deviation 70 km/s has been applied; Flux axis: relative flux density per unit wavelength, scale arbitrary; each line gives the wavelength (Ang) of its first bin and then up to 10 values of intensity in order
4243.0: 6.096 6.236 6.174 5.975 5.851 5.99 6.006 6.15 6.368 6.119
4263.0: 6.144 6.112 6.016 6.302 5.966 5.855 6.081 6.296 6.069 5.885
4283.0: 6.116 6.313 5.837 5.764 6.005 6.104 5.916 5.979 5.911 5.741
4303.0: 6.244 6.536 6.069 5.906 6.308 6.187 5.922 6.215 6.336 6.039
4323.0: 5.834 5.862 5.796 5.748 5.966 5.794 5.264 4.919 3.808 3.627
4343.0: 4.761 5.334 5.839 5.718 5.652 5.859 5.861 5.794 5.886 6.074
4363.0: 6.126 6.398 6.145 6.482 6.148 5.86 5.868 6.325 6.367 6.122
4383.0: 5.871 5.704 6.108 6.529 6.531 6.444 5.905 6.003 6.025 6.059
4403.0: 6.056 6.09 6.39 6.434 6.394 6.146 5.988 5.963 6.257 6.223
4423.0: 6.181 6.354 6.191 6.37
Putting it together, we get 4.2 Ang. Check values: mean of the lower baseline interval 6.07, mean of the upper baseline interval 6.16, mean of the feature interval 5.52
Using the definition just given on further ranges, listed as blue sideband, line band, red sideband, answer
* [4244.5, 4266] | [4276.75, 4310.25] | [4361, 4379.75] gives 0.5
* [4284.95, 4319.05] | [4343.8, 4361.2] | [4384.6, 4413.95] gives 1.1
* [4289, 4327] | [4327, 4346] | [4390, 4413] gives 3.2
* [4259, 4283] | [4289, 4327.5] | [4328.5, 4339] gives -2.6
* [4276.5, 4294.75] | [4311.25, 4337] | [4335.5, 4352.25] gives -2.6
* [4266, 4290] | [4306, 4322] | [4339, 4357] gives -1.4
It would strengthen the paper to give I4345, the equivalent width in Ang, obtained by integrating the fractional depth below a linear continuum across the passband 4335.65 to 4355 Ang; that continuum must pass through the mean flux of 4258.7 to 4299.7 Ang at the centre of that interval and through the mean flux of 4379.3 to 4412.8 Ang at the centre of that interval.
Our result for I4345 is 3.21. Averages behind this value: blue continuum 6.05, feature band 5.1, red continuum 6.17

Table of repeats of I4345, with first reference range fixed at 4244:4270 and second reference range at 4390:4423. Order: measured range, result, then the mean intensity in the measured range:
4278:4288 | 0.1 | 6.04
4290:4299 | 0.2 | 5.99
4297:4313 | 0.1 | 6.1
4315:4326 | 0.2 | 6.04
